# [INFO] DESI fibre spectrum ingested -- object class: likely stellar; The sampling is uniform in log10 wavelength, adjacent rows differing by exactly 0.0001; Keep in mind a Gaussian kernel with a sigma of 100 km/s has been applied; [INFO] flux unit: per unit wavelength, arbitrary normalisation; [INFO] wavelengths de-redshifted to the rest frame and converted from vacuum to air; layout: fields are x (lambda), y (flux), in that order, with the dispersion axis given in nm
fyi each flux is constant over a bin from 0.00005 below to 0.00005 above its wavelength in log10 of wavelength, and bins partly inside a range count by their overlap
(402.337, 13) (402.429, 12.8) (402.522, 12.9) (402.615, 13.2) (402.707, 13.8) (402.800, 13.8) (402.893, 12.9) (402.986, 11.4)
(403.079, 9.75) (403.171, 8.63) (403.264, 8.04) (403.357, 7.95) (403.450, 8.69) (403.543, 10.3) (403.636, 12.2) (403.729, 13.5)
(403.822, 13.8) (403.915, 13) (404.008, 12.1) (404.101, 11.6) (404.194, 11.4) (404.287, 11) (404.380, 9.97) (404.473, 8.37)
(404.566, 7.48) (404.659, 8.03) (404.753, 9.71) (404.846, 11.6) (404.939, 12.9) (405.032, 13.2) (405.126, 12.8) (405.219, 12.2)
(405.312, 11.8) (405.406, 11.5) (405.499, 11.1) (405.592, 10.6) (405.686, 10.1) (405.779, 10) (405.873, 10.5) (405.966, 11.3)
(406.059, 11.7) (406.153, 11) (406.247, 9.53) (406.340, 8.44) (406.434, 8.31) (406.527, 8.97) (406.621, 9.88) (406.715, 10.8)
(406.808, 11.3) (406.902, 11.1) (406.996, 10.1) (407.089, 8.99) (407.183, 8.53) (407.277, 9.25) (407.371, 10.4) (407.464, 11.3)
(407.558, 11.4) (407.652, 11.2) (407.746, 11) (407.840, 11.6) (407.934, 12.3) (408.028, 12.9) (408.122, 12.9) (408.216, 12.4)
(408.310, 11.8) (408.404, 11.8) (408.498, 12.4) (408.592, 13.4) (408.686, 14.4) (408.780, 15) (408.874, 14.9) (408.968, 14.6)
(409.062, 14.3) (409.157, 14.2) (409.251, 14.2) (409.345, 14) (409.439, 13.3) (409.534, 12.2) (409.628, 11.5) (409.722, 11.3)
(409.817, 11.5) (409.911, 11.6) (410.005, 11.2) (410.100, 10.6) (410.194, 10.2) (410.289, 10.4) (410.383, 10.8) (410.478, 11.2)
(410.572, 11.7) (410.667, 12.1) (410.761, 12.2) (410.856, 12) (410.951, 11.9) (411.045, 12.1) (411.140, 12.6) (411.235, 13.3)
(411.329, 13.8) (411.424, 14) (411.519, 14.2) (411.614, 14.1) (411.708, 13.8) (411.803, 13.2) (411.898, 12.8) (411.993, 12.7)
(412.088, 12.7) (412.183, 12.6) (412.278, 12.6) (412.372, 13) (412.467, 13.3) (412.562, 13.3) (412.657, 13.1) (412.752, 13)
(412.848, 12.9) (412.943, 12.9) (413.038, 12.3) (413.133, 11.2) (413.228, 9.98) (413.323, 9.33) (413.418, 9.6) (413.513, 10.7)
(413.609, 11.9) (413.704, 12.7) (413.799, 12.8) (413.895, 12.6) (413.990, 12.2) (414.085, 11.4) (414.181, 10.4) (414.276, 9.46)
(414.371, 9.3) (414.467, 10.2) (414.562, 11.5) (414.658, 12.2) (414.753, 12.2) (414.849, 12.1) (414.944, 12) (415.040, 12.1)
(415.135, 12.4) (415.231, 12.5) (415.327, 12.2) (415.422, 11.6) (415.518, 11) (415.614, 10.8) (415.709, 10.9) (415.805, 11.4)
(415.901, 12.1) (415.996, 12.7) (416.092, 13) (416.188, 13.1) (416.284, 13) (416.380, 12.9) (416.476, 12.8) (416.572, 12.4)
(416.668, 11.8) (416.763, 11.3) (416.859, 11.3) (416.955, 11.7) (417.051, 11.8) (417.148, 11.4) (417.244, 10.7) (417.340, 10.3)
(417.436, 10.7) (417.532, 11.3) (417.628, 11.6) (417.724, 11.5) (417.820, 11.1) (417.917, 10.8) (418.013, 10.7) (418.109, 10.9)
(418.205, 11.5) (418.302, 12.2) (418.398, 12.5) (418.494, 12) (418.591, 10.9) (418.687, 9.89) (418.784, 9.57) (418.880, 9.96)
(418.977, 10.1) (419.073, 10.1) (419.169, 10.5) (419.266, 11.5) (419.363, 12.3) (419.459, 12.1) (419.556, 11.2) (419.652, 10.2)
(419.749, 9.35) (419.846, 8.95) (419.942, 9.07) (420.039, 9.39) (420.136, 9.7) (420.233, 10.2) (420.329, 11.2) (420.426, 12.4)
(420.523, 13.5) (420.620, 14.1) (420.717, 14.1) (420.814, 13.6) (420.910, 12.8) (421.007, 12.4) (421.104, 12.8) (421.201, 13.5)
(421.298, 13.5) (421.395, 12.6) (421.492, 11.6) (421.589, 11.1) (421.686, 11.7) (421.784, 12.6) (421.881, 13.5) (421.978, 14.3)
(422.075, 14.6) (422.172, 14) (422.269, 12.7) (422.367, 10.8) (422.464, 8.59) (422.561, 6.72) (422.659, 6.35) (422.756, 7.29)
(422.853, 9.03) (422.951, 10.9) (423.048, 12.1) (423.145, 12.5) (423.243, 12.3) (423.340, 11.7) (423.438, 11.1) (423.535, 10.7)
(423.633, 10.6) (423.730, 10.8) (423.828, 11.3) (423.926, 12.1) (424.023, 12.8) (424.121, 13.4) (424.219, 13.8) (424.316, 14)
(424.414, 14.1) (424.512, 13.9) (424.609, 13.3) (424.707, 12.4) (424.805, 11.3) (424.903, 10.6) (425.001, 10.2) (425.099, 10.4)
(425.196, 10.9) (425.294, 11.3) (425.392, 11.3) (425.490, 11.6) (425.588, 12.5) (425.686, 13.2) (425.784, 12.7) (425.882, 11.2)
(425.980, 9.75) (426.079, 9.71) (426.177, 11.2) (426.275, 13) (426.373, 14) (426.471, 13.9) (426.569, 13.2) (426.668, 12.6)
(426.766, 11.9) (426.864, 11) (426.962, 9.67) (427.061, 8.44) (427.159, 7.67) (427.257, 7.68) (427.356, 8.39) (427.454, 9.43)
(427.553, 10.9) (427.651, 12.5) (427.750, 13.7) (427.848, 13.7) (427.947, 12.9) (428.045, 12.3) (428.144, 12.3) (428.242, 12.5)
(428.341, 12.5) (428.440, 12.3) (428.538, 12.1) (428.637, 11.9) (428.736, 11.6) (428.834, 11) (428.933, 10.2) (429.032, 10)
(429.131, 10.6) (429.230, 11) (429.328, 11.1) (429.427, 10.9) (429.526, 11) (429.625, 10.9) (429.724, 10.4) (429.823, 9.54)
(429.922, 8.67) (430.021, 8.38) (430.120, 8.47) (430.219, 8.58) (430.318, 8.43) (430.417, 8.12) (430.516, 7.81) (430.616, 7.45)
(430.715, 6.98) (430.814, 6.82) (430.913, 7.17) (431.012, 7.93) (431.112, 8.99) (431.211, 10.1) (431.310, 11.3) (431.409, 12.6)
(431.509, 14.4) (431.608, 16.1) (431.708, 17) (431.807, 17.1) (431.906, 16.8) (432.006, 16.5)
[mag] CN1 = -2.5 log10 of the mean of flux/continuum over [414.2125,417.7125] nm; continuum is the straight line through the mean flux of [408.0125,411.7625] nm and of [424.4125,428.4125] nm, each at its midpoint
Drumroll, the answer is 0.06 mag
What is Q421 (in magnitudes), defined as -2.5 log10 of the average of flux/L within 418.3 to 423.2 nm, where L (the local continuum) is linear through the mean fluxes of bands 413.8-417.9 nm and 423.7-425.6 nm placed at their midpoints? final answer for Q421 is 0.05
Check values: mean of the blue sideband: 11.6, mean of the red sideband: 12.1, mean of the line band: 11.3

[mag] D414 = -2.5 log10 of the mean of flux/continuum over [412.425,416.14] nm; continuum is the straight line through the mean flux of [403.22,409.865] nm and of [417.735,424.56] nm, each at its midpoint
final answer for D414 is -0.03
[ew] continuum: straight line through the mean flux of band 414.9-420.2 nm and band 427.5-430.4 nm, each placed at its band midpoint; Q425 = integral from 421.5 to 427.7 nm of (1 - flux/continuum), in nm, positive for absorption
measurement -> -0.169 nm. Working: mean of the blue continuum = 11.3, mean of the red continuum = 11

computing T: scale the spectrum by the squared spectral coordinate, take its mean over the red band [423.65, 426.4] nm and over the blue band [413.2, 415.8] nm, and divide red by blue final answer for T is 1.1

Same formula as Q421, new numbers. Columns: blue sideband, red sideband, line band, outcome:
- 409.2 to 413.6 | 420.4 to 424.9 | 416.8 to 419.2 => 0.11 mag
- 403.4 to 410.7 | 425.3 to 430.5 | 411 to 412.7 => -0.17 mag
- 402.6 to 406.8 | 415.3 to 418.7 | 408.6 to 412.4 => -0.14 mag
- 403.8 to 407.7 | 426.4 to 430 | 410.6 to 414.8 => -0.13 mag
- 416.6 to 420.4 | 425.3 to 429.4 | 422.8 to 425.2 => -0.06 mag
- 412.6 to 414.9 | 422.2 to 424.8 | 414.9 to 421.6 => -0.01 mag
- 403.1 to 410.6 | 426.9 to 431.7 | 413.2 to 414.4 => 0.00 mag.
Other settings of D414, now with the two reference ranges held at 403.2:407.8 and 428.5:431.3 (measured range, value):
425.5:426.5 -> -0.24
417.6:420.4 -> -0.08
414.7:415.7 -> -0.17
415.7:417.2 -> -0.20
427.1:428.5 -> -0.18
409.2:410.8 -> -0.13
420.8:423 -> -0.17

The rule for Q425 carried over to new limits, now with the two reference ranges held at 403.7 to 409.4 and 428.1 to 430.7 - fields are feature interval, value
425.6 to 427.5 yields -0.111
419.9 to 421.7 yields -0.232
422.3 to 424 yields 0.037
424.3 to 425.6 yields -0.178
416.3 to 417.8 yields -0.093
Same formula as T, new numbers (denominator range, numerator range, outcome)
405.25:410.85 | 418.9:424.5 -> 1.07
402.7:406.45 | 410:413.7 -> 1.16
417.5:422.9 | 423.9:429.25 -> 1.07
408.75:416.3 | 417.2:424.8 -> 0.98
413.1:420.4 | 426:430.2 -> 1.04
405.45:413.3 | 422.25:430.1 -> 1.02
